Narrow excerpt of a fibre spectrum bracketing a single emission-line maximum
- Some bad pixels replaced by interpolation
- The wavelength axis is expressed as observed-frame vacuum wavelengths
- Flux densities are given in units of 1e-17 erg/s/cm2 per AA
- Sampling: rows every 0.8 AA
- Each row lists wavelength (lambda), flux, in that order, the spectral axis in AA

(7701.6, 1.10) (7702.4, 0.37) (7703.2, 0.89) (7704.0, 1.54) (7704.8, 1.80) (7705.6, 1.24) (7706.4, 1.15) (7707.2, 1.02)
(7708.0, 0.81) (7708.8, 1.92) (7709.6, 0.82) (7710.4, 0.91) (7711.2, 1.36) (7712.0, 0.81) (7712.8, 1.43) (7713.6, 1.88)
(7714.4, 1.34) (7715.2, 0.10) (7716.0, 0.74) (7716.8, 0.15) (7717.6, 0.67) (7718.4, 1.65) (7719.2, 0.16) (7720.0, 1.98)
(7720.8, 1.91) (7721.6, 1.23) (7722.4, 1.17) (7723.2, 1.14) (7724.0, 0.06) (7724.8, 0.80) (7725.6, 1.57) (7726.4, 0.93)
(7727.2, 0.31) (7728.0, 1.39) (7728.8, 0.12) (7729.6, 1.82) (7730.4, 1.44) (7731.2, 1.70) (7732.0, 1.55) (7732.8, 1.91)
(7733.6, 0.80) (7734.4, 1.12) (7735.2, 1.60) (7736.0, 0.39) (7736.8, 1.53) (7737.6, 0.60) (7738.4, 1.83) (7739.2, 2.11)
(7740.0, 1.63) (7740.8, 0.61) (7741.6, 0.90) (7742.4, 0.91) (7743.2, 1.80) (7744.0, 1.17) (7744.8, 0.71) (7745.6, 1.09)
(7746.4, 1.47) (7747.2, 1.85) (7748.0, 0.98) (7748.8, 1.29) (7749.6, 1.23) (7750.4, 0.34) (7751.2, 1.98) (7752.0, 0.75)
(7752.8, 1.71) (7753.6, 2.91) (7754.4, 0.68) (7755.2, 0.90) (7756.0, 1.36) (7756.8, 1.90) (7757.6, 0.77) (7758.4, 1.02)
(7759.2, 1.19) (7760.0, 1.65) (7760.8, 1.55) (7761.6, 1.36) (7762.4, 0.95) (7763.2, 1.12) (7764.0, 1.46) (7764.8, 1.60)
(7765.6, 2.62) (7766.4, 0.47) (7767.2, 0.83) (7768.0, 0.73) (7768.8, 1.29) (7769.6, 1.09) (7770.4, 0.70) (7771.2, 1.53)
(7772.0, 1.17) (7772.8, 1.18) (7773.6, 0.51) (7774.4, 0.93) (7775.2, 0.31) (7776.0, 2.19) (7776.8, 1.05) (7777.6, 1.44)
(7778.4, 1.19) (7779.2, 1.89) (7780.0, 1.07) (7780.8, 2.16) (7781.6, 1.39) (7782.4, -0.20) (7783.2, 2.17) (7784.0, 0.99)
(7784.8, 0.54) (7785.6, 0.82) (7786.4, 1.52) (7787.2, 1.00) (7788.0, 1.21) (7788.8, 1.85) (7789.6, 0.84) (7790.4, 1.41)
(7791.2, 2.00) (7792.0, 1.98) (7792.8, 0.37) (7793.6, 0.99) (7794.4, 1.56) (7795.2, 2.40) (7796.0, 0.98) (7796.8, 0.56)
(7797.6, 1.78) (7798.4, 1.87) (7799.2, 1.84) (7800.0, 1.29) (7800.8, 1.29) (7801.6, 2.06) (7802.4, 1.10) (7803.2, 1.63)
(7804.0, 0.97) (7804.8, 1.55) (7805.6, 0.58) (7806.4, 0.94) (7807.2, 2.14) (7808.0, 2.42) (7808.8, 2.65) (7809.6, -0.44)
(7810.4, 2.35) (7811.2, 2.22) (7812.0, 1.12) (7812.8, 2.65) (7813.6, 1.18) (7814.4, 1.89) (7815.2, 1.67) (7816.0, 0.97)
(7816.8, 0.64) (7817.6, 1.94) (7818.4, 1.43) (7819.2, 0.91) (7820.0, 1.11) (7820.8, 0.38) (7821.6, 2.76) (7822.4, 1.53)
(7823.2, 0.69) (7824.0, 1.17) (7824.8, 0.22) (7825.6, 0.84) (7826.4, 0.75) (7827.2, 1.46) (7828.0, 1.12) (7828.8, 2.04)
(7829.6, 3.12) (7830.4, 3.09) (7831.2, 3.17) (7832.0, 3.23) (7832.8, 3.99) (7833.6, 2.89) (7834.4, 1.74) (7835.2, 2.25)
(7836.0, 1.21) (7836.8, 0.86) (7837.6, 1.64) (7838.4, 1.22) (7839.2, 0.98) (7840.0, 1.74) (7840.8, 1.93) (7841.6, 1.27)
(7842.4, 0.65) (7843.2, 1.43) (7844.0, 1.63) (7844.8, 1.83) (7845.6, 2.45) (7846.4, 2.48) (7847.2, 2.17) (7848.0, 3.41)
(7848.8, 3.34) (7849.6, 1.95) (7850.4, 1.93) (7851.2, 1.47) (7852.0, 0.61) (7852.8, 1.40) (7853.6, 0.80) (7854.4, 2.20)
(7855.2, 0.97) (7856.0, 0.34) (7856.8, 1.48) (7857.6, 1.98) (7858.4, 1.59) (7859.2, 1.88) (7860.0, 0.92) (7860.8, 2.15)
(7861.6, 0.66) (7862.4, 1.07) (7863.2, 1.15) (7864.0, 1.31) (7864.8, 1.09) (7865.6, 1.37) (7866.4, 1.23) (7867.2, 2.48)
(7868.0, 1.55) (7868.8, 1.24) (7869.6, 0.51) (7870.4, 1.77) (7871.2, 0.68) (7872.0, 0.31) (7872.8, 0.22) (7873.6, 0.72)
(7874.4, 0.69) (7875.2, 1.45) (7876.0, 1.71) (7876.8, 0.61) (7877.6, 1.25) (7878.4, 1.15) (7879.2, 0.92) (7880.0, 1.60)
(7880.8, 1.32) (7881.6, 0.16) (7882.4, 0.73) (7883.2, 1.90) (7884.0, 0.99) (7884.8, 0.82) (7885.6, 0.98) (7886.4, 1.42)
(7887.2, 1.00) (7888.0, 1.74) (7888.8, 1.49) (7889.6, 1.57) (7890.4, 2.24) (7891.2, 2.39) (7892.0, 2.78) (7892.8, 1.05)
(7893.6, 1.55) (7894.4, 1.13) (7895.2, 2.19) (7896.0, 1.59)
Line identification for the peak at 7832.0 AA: [S II] 6716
